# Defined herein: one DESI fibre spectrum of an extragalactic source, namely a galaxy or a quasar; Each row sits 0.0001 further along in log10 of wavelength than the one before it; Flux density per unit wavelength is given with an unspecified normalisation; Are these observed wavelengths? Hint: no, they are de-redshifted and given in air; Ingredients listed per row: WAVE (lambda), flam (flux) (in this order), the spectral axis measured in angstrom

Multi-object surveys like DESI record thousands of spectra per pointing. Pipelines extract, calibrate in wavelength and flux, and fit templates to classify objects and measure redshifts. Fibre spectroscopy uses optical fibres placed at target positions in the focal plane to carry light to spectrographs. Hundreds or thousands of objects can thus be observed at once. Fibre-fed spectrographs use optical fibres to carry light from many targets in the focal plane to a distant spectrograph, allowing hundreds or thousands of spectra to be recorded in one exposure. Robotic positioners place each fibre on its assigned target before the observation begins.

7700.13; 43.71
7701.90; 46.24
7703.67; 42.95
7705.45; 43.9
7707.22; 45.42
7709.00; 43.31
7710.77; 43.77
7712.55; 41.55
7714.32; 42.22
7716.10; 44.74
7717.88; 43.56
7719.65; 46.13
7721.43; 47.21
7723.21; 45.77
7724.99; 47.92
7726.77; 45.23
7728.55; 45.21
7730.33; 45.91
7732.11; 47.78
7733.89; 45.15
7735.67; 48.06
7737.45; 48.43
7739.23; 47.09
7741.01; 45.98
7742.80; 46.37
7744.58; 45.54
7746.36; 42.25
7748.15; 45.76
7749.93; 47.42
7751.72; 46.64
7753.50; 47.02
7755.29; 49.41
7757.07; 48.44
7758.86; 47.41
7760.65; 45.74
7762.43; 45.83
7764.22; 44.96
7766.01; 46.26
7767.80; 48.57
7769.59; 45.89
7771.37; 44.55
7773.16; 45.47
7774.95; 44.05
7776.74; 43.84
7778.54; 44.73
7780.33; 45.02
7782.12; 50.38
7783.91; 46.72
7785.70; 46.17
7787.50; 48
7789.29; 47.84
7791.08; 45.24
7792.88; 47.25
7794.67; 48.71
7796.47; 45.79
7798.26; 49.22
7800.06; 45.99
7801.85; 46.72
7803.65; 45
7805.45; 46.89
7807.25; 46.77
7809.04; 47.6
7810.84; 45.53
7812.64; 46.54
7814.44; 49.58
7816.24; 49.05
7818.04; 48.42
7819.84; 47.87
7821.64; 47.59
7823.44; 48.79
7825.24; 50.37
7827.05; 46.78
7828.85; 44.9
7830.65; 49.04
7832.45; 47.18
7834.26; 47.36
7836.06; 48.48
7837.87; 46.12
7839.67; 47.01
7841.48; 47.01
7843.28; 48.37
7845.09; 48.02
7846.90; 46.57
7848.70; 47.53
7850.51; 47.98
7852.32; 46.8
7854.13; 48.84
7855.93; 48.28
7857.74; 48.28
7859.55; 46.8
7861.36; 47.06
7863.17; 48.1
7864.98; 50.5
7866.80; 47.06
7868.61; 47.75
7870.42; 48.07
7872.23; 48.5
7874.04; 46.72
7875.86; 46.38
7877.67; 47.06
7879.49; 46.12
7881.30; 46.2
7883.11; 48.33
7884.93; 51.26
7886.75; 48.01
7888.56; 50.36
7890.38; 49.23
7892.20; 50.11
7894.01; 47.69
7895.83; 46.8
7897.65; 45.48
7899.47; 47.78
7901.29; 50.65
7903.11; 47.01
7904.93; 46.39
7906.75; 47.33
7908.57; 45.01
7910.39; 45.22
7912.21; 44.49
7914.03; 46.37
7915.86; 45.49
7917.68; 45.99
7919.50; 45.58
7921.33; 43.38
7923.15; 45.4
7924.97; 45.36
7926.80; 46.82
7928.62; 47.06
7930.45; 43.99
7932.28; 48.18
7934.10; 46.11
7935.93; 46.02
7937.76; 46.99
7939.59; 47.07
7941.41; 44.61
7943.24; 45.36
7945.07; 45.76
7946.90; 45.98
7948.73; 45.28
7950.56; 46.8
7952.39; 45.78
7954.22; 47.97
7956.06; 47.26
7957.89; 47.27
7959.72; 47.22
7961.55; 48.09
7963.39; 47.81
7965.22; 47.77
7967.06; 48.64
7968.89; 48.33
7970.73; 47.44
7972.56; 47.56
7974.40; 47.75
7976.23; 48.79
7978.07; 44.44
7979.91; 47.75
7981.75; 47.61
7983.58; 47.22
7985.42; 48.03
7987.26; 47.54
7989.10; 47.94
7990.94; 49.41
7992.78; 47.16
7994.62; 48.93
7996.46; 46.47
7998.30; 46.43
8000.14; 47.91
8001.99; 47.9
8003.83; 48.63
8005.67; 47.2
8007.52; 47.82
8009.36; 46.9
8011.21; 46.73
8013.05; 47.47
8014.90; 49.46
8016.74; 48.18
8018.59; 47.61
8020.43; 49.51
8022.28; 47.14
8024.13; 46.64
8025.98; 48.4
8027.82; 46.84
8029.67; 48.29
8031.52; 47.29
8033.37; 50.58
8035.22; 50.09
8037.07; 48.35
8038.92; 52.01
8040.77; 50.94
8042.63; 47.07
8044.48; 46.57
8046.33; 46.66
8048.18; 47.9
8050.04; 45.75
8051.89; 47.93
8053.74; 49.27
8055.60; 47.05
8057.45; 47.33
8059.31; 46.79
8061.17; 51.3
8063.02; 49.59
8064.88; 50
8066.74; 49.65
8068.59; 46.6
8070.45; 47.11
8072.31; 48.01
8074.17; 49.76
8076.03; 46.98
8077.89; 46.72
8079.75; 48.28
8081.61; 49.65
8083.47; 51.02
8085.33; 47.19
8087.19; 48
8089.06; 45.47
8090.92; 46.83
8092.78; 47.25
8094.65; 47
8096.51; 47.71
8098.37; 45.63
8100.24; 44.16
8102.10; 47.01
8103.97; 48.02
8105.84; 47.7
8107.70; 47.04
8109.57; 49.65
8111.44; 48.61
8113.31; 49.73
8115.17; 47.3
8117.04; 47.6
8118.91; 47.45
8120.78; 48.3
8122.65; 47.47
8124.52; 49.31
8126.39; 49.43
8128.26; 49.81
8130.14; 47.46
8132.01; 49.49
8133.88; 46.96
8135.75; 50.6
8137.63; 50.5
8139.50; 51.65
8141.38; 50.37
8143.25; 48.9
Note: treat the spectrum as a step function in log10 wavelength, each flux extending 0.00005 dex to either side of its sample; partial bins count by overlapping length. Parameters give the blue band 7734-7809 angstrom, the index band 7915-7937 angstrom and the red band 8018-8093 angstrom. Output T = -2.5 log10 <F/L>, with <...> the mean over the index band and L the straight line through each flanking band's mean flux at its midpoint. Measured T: 0.04 mag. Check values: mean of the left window 46.5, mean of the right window 48.2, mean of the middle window 45.8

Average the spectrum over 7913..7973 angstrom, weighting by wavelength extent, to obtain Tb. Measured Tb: 46.5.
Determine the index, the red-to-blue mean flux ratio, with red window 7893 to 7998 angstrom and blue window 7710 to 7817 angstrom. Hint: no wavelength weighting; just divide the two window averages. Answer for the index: 1.0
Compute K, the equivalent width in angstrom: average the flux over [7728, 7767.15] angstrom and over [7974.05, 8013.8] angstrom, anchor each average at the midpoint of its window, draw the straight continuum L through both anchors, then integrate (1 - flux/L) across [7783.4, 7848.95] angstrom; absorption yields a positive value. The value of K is -0.8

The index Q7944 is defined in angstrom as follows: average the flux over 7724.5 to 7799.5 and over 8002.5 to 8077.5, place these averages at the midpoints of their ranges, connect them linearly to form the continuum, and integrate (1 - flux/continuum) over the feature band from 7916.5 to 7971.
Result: 1.3 angstrom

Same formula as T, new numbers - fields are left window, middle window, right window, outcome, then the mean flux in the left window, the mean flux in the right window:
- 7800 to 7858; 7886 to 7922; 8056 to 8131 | 0.02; 47.5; 48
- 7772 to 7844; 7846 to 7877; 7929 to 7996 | -0.01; 47.1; 47.1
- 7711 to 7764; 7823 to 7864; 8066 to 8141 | -0.02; 46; 48.1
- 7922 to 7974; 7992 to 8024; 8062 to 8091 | -0.01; 46.7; 48.2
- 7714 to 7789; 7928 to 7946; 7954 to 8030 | 0.03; 46.2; 47.7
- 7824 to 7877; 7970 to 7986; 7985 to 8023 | 0.01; 47.7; 47.8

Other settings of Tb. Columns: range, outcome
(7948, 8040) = 47.8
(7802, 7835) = 47.5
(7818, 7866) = 47.8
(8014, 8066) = 48.4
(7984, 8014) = 47.6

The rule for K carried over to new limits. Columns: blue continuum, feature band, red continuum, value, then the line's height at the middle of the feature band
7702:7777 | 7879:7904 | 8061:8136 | -0.8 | 46.7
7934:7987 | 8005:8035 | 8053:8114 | -0.3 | 47.5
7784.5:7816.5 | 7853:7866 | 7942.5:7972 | -0.3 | 47.1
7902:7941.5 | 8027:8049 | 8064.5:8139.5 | -0.6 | 47.3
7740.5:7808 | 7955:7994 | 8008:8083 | 0.1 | 47.8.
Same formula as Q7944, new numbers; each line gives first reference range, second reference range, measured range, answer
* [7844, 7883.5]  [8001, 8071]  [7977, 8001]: 0.3 angstrom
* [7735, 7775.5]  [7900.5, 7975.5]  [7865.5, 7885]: -0.4 angstrom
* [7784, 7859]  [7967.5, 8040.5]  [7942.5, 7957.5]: 0.5 angstrom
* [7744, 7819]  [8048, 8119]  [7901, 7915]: 0.2 angstrom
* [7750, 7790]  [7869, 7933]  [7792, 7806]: -0.1 angstrom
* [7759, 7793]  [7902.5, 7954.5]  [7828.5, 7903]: -2.9 angstrom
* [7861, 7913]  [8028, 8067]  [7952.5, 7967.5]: 0.1 angstrom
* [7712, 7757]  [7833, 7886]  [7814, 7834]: -0.4 angstrom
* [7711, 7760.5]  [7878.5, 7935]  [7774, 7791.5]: 0.0 angstrom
